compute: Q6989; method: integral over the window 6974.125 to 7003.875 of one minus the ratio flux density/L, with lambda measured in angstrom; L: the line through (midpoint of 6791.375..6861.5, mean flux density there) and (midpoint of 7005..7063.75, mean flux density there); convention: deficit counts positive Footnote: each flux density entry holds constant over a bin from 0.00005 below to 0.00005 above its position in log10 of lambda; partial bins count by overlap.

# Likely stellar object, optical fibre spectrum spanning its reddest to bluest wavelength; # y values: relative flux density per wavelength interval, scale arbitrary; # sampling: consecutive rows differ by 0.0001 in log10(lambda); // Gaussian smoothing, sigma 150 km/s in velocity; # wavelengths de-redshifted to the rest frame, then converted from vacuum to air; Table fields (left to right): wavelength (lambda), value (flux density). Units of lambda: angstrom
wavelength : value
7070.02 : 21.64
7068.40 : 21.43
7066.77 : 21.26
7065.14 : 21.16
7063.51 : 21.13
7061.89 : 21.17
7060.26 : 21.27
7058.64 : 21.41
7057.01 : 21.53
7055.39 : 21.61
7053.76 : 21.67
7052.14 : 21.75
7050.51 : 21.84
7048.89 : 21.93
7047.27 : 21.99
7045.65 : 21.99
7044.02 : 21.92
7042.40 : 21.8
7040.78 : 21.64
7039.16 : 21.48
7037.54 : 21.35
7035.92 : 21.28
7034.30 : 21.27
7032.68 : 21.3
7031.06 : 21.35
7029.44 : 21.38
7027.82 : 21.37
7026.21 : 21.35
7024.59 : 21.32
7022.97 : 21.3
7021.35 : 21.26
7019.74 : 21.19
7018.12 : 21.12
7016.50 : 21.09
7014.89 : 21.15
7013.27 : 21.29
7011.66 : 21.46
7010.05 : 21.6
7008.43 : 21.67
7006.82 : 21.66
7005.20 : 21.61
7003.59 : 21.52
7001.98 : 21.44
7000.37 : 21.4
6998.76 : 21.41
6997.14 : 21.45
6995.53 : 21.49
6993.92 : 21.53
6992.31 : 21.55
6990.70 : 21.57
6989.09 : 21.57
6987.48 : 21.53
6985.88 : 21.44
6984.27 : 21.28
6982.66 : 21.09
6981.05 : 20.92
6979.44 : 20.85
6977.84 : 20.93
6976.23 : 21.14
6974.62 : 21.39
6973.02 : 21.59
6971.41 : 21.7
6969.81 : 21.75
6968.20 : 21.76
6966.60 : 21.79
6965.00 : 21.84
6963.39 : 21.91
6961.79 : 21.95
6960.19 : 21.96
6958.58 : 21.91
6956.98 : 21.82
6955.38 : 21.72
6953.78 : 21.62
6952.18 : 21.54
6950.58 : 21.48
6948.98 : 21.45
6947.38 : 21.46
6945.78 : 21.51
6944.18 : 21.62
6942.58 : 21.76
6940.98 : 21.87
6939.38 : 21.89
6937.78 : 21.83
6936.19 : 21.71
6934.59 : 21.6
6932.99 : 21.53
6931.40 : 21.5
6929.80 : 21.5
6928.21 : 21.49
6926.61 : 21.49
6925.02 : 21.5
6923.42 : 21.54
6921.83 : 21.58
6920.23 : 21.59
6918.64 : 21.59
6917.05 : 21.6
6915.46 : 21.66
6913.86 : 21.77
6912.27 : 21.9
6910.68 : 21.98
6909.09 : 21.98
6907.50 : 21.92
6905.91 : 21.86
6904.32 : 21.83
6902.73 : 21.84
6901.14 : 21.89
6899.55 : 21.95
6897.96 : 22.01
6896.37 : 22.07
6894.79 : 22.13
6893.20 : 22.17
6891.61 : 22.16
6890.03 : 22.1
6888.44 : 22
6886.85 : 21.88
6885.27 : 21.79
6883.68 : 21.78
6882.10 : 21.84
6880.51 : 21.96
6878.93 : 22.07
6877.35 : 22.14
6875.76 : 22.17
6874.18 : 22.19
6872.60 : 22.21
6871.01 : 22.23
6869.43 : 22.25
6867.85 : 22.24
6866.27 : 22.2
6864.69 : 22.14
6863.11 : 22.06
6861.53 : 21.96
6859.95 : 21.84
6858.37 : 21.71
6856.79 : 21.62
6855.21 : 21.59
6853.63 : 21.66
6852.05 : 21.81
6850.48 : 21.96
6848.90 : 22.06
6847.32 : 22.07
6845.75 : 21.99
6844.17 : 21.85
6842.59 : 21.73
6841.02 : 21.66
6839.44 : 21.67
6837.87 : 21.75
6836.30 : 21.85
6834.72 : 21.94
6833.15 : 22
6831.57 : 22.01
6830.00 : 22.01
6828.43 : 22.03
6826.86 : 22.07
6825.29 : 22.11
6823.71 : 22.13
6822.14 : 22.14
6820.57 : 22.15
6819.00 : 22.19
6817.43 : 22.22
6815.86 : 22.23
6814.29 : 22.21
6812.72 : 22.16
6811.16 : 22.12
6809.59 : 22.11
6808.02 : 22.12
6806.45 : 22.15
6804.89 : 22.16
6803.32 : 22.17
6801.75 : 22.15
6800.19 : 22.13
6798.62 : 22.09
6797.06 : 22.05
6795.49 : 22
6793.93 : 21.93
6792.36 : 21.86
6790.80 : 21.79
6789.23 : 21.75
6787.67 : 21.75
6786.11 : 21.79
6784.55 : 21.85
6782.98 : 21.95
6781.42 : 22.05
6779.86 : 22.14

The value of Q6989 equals 0.34 angstrom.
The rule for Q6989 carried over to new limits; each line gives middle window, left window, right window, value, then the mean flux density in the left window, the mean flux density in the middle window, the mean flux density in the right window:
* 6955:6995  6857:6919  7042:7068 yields 0.4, 22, 21.5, 21.6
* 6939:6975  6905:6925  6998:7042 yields -0.2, 21.7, 21.7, 21.4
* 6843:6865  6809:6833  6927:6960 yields 0.1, 22.1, 21.9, 21.6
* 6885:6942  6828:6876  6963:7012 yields -0.2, 21.9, 21.8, 21.5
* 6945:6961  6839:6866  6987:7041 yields -0.1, 21.9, 21.6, 21.4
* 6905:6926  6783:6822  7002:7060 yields 0.0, 22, 21.7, 21.5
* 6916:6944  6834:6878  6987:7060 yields 0.2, 21.9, 21.6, 21.5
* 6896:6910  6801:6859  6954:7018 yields -0.1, 22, 21.9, 21.5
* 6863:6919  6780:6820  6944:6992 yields -0.6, 22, 22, 21.5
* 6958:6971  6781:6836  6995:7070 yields -0.1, 22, 21.9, 21.5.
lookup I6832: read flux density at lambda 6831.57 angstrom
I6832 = 22.01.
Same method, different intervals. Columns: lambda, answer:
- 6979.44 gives 20.85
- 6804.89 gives 22.16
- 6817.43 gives 22.22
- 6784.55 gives 21.85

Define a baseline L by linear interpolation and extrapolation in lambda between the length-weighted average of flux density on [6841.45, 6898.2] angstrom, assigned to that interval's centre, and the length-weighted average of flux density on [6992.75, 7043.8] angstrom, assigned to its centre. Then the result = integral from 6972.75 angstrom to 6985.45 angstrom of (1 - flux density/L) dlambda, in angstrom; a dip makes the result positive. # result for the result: 0.3 angstrom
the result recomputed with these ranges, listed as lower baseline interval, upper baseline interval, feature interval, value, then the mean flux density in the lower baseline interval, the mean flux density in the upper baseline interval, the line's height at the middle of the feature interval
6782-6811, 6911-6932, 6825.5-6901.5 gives -0.67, 22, 21.6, 21.8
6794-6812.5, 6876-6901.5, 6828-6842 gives 0.13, 22.1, 22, 22.1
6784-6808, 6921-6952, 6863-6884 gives -0.34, 22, 21.6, 21.8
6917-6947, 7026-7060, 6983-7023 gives 0.32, 21.6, 21.6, 21.6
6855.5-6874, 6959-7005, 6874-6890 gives -0.02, 22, 21.5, 22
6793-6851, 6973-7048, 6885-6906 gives -0.19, 22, 21.4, 21.8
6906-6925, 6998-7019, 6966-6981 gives 0.09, 21.7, 21.4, 21.5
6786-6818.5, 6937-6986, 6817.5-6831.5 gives -0.08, 22.1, 21.6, 22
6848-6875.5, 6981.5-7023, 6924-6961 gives 0.02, 22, 21.4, 21.7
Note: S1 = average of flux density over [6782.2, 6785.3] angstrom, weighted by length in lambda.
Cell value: 21.8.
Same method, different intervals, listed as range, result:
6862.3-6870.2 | 22.2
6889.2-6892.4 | 22.1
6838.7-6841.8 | 21.6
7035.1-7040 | 21.4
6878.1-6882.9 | 22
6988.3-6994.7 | 21.6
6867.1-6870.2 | 22.3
